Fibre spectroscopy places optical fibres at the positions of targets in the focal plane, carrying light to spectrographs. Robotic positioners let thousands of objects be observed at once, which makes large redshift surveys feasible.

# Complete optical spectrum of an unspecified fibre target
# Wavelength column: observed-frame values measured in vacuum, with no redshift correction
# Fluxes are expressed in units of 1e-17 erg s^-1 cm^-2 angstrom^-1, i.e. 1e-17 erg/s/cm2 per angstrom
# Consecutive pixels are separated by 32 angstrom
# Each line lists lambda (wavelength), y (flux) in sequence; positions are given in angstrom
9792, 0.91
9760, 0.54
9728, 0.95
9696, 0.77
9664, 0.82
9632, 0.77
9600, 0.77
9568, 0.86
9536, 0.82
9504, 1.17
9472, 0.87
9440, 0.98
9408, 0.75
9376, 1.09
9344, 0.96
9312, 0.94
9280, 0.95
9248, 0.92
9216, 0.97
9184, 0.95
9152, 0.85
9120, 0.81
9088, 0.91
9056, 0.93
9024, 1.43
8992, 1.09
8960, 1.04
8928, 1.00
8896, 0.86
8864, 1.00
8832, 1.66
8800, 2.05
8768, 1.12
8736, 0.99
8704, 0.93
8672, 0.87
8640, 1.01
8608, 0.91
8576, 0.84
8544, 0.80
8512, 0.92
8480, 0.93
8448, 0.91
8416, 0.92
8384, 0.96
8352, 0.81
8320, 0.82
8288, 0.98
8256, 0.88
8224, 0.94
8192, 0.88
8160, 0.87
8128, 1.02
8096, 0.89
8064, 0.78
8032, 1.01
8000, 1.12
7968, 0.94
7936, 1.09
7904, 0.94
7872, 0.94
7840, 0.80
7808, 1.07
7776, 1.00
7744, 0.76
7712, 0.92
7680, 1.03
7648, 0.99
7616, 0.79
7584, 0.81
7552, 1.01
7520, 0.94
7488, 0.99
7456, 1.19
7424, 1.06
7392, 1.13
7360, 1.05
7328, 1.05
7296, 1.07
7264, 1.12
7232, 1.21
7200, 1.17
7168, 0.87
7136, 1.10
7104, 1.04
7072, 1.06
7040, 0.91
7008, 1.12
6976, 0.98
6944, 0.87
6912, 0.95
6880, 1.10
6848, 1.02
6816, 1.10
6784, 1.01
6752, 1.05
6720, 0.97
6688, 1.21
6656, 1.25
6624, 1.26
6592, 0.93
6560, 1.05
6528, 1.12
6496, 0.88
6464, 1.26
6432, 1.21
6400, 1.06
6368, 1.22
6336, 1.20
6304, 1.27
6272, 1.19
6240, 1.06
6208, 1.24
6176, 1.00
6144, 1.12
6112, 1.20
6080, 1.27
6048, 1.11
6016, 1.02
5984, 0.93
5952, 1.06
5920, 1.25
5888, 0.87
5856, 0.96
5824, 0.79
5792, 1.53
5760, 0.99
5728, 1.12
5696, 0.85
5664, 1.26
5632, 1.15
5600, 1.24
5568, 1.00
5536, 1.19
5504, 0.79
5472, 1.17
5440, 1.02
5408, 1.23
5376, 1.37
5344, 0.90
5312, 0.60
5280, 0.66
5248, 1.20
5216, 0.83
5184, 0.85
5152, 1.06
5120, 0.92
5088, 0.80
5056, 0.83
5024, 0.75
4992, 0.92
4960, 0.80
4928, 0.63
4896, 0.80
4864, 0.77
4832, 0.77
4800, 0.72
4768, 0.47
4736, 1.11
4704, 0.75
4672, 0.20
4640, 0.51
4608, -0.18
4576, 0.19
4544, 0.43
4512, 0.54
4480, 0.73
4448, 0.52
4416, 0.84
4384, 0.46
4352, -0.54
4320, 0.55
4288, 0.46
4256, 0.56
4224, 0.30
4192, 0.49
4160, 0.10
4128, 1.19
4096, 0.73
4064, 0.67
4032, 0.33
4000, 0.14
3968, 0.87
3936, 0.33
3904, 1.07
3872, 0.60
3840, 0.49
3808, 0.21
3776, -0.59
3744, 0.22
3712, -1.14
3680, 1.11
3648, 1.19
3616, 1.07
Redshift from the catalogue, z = 0.341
